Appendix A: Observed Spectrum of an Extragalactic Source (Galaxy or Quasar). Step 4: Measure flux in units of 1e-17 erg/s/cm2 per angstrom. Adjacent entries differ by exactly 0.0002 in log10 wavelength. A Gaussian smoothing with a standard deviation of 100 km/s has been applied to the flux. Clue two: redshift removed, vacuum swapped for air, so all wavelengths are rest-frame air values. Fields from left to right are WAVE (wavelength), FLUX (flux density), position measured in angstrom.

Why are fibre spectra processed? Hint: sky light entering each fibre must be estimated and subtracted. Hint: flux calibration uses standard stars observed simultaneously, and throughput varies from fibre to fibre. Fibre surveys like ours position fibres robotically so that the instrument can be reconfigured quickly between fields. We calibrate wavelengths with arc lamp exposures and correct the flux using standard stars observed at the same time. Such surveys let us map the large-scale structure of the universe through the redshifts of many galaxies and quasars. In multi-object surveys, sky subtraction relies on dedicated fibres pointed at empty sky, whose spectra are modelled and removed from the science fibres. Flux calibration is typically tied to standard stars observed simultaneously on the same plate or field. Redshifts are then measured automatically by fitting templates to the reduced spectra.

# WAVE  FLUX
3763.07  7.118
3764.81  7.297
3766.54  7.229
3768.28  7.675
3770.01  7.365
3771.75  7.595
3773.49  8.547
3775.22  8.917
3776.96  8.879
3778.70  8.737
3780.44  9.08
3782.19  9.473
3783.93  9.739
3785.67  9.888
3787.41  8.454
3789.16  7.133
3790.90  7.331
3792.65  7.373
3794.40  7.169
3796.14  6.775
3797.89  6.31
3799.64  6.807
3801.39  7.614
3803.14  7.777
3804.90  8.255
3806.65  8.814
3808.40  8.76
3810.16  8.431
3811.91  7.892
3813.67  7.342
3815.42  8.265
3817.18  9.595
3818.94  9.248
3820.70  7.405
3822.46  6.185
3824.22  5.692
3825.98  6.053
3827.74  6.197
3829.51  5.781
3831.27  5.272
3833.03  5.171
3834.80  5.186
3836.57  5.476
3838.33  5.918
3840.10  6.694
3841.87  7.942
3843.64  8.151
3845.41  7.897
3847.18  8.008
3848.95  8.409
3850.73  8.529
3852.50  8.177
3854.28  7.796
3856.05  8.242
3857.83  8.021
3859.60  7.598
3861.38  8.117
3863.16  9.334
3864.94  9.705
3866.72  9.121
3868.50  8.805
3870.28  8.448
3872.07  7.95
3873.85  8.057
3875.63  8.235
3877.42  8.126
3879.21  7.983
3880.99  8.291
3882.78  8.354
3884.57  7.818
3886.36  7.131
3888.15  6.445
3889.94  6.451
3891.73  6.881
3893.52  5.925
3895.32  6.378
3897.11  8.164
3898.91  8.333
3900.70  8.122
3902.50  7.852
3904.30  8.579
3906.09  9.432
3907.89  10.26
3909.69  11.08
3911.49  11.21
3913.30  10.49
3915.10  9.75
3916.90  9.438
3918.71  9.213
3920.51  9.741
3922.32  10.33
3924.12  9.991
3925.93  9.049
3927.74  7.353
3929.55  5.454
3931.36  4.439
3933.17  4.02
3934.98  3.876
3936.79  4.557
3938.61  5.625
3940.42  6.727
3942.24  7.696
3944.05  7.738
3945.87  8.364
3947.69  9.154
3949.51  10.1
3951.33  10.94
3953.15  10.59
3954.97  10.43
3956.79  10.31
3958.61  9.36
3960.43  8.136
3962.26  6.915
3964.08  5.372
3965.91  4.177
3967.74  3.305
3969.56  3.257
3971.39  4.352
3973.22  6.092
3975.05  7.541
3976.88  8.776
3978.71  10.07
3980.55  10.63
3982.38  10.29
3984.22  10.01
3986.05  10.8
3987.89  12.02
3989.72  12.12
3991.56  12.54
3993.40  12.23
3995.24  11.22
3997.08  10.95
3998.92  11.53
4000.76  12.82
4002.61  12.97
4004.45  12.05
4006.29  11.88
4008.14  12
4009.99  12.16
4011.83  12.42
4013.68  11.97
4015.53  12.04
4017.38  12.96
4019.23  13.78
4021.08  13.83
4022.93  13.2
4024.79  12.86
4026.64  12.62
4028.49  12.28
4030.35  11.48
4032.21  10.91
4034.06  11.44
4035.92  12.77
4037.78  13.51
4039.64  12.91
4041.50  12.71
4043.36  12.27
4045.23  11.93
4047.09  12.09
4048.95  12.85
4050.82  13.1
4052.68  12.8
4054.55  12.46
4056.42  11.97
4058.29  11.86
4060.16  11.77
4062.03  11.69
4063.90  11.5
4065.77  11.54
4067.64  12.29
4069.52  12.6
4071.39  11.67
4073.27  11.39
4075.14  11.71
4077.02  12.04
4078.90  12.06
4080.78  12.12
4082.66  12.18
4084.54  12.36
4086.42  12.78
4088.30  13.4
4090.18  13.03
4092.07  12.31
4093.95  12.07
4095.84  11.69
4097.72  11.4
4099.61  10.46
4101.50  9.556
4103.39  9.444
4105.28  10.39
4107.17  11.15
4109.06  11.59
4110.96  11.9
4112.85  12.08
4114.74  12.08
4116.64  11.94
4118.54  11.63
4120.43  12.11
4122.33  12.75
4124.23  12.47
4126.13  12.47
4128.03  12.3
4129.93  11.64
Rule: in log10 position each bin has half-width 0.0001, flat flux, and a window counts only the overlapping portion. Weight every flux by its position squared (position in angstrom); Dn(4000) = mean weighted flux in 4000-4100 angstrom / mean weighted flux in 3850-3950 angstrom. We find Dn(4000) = 1.64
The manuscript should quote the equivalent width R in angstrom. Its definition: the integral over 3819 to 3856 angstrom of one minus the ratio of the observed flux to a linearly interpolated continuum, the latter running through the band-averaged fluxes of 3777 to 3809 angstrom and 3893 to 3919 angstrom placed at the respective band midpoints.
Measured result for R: 6.86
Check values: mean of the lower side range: 8.1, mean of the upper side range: 8.99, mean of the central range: 6.89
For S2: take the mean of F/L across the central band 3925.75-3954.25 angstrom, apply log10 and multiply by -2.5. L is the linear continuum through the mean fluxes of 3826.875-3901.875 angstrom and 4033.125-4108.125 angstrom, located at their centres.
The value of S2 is 0.266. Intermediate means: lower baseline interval 7.54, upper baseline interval 12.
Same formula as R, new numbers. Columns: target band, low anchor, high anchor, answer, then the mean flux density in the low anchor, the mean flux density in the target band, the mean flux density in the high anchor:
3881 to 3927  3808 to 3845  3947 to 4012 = -1.5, 6.97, 8.65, 9.69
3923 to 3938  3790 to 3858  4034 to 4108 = 5.1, 7.32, 6.14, 12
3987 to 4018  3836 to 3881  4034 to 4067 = -2.4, 8.06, 12.1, 12.3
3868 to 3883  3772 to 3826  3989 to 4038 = 2.1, 8.02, 8.23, 12.3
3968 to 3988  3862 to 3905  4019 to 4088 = 4.2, 7.93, 8.22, 12.3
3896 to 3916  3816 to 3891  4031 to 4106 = -1.7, 7.55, 9.36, 12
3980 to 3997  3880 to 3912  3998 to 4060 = -0.3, 8.12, 11.3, 12.4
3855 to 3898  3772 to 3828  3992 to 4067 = 6.8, 7.96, 7.9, 12.3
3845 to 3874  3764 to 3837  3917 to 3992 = -2.3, 7.59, 8.38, 8.07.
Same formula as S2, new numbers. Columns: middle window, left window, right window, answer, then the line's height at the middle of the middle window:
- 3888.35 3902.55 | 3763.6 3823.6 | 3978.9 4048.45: 0.35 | 9.91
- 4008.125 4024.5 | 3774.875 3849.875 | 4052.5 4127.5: -0.19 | 10.7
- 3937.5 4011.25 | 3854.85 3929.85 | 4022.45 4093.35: 0.12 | 10.4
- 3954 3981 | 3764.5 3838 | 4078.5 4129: 0.35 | 9.91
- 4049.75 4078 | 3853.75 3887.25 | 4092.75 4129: -0.11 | 10.9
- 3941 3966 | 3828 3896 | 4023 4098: 0.12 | 9.69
